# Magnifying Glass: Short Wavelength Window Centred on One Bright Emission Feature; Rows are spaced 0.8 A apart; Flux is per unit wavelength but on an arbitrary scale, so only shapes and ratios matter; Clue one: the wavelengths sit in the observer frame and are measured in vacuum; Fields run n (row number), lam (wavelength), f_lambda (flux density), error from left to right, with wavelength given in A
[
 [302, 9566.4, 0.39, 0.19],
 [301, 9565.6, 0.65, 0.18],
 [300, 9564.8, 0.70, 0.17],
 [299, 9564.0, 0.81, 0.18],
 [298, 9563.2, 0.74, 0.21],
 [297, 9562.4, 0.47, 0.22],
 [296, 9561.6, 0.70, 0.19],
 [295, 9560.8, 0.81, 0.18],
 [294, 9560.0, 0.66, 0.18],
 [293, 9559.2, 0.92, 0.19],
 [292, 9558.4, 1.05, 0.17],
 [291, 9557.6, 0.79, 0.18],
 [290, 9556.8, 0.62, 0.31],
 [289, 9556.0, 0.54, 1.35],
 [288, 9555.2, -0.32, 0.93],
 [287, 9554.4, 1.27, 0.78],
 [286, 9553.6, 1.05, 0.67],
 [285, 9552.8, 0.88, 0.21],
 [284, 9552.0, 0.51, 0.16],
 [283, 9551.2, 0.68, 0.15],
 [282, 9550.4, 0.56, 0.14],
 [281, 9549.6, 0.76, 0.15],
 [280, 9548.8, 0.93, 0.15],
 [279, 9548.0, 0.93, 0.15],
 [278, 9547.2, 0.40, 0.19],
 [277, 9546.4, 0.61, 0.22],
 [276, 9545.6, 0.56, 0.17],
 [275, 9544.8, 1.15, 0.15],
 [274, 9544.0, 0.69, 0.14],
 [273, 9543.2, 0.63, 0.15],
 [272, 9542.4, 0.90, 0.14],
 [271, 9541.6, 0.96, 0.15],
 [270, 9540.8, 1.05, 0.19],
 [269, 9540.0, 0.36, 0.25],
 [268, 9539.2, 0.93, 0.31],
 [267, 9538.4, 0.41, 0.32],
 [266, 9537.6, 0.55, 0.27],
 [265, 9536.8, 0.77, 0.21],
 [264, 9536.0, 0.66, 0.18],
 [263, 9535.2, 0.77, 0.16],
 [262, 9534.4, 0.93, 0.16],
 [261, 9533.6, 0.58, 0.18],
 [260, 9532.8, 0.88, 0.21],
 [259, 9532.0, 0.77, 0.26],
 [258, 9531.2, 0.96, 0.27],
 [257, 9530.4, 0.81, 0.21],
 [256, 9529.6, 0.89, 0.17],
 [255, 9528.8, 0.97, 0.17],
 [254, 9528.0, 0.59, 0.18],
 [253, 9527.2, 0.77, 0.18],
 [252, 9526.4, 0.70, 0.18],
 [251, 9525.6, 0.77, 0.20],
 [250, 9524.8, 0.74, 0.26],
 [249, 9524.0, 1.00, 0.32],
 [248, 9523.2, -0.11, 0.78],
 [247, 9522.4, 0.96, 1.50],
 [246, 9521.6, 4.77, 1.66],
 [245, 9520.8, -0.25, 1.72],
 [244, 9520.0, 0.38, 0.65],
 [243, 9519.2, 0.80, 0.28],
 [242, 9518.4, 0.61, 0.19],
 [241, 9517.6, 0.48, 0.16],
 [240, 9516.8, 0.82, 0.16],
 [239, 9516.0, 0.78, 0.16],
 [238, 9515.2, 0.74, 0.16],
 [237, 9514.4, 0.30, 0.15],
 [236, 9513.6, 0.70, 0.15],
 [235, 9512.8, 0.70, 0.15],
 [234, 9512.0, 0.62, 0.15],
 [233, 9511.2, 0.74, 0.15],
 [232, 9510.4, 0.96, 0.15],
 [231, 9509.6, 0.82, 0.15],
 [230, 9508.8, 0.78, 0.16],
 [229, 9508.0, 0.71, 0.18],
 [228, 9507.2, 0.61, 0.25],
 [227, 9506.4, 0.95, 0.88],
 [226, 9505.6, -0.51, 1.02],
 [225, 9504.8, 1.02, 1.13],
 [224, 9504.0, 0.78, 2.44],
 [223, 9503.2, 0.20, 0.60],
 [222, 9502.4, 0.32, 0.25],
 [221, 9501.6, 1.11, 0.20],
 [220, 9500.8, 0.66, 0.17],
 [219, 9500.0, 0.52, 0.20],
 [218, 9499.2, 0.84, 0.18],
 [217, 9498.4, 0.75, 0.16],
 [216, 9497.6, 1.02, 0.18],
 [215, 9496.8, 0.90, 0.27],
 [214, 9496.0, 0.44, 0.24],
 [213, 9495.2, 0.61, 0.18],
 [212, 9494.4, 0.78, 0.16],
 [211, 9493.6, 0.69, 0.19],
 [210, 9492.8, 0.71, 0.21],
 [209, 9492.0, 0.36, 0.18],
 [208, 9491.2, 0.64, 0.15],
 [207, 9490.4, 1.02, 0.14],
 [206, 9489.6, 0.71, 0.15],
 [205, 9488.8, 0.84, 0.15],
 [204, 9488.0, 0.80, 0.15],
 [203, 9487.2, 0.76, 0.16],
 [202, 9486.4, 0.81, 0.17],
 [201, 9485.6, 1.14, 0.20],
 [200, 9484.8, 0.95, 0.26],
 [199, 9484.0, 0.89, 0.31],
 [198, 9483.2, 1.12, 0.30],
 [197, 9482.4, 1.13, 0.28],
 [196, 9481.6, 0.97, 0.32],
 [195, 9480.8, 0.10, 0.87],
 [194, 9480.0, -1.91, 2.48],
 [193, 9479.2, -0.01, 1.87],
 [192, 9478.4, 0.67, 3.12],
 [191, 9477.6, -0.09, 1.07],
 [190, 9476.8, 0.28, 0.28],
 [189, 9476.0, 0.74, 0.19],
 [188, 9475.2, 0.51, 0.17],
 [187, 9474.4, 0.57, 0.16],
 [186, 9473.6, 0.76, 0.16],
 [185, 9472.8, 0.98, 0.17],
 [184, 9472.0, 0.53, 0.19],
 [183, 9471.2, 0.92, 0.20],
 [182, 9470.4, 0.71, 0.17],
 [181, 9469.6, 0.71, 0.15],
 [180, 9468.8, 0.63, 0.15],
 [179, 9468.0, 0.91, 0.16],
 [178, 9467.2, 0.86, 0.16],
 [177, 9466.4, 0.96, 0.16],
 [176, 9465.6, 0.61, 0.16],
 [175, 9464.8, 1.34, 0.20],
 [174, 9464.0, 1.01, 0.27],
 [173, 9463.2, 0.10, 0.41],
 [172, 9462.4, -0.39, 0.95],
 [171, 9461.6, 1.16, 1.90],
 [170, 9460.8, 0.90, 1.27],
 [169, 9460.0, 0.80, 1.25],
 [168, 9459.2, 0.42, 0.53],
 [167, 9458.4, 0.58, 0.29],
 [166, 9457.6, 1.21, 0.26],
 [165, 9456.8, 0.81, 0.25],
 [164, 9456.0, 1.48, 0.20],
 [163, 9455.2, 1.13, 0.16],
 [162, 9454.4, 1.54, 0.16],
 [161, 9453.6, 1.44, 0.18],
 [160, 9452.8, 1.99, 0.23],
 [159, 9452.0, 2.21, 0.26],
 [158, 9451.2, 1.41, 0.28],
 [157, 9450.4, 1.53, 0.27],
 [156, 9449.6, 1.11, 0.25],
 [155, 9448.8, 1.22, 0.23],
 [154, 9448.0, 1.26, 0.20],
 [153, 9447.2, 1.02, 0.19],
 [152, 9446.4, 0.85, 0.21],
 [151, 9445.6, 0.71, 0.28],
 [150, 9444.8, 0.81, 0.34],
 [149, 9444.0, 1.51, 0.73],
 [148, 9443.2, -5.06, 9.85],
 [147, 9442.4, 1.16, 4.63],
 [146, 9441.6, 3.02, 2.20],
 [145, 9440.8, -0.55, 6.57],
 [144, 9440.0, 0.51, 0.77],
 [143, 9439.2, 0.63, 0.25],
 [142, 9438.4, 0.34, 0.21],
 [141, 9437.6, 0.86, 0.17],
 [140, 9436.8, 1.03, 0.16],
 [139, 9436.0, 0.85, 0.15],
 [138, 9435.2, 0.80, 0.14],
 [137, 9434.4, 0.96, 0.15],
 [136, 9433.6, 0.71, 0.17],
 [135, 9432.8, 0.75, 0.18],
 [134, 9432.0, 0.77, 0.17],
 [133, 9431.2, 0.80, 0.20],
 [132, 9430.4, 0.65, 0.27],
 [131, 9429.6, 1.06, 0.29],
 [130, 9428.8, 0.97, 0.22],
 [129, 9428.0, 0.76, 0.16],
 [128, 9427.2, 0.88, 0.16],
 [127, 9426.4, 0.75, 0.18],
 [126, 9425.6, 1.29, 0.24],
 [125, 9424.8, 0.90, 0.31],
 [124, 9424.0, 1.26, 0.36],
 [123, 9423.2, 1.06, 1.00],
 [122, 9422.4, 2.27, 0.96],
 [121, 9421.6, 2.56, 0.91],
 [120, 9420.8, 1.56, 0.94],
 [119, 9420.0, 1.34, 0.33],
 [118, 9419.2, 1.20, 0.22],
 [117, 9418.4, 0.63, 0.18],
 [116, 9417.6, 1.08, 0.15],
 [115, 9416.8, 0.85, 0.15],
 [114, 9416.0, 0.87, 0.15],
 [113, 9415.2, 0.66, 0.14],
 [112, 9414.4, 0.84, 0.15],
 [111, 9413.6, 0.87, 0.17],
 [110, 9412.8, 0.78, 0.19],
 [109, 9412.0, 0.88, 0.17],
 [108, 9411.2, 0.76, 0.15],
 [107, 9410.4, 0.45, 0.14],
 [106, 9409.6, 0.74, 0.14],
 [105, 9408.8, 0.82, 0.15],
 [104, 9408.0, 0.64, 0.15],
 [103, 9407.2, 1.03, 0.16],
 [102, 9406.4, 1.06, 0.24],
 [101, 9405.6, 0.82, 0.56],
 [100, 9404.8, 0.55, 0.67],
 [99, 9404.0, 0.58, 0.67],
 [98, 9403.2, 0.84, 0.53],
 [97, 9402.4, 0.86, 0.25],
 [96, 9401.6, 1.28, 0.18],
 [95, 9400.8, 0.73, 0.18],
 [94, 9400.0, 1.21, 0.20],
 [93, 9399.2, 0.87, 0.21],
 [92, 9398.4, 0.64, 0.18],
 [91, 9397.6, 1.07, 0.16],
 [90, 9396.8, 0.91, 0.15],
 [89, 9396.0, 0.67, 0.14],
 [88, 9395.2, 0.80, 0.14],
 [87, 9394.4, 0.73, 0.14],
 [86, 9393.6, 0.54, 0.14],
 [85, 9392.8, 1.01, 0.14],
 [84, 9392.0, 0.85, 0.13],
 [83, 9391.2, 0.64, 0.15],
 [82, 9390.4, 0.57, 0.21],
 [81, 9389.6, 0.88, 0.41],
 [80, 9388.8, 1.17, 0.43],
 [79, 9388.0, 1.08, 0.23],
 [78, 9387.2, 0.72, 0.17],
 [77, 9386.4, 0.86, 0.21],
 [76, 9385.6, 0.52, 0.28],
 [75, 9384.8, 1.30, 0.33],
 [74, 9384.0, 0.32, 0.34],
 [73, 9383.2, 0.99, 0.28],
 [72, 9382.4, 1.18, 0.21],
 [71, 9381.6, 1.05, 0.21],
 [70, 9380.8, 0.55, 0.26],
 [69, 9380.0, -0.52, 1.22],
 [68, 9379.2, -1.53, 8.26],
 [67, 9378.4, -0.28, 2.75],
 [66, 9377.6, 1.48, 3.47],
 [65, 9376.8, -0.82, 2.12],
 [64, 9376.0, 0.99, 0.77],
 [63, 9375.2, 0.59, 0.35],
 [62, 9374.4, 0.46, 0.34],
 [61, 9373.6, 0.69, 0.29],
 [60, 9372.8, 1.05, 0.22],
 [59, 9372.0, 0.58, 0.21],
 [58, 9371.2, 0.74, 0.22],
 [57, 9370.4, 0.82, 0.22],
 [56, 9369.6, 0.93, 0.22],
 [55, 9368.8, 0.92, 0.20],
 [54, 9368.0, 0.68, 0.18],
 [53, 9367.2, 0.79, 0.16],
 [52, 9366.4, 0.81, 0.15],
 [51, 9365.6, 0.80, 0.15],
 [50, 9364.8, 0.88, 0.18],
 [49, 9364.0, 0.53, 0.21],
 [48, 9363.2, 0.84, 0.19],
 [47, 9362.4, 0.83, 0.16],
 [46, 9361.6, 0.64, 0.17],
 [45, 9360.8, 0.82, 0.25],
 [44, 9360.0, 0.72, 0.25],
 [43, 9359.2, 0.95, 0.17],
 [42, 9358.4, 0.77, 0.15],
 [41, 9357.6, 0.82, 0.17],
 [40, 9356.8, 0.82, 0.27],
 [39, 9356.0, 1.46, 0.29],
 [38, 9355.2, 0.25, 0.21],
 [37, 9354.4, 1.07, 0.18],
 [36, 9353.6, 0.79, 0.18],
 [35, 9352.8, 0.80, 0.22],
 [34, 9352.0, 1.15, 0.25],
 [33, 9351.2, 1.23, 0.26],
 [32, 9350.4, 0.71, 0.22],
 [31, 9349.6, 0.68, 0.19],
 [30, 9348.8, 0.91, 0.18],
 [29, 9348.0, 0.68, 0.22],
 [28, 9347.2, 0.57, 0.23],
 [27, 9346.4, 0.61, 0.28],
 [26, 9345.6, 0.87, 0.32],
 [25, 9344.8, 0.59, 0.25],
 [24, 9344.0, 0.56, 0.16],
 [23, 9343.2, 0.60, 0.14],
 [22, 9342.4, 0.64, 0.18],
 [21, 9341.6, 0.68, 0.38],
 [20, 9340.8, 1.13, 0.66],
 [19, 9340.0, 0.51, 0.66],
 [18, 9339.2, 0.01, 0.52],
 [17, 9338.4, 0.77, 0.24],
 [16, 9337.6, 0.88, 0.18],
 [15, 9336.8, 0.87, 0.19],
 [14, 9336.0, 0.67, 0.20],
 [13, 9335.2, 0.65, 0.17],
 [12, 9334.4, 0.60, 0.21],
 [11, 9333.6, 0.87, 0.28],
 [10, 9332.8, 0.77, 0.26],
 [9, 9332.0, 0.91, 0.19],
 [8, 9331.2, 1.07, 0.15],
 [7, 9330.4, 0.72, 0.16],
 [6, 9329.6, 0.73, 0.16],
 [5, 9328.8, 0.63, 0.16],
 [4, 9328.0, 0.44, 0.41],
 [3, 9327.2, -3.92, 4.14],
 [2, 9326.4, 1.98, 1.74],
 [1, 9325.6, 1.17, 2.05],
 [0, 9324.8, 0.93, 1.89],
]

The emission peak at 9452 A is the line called [N II]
